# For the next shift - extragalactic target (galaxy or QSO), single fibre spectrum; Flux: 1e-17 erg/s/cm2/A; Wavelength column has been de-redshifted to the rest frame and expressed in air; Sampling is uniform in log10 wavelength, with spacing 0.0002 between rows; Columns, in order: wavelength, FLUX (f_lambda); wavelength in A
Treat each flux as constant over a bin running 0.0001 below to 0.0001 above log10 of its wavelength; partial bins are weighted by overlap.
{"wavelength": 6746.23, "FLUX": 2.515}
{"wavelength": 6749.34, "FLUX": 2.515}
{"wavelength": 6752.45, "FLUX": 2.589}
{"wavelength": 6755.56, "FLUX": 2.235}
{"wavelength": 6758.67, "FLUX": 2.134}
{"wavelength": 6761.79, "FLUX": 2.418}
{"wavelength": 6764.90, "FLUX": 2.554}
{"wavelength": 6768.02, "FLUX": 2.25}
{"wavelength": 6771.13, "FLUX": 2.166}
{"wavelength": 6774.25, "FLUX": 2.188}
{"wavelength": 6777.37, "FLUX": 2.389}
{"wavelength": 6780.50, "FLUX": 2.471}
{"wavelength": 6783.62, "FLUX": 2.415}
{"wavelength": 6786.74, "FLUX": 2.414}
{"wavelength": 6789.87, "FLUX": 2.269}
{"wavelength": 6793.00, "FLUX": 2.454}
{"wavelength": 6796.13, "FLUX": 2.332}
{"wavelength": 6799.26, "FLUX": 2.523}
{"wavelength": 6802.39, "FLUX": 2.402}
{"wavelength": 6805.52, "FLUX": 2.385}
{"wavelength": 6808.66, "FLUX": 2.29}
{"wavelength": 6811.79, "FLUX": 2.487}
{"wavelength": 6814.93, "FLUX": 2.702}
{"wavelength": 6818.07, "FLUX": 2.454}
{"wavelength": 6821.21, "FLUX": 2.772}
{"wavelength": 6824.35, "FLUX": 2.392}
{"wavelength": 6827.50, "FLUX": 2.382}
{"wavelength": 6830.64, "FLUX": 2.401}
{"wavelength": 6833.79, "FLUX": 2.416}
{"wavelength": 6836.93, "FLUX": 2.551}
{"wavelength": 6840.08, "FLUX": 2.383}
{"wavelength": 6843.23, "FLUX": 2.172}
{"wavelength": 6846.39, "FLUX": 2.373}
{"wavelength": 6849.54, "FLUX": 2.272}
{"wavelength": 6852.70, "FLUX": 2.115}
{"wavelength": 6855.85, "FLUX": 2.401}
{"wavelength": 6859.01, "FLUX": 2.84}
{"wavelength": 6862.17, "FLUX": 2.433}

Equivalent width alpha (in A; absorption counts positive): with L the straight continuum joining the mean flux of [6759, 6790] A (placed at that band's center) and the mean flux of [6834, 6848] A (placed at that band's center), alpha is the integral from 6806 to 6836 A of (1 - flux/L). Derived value -1.4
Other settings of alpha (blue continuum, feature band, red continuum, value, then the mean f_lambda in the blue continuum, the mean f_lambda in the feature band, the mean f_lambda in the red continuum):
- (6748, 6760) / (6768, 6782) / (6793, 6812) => 0.5 A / 2.37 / 2.3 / 2.4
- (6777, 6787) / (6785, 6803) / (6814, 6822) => 0.7 A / 2.43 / 2.4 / 2.63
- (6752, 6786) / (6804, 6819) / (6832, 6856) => -0.8 A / 2.34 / 2.46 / 2.33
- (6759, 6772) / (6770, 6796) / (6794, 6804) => 0.4 A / 2.34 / 2.35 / 2.42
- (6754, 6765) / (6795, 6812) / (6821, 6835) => 0.0 A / 2.31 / 2.4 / 2.44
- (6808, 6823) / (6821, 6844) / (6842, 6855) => -0.3 A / 2.56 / 2.42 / 2.24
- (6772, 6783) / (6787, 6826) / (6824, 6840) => -1.1 A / 2.34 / 2.45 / 2.43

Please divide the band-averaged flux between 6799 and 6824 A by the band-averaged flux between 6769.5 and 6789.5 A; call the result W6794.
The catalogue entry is 1.07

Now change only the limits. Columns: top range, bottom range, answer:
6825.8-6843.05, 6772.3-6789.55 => 1.02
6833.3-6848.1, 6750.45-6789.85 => 1.01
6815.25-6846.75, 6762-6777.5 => 1.06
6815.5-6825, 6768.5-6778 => 1.15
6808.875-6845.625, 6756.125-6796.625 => 1.05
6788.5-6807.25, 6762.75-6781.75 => 1.02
